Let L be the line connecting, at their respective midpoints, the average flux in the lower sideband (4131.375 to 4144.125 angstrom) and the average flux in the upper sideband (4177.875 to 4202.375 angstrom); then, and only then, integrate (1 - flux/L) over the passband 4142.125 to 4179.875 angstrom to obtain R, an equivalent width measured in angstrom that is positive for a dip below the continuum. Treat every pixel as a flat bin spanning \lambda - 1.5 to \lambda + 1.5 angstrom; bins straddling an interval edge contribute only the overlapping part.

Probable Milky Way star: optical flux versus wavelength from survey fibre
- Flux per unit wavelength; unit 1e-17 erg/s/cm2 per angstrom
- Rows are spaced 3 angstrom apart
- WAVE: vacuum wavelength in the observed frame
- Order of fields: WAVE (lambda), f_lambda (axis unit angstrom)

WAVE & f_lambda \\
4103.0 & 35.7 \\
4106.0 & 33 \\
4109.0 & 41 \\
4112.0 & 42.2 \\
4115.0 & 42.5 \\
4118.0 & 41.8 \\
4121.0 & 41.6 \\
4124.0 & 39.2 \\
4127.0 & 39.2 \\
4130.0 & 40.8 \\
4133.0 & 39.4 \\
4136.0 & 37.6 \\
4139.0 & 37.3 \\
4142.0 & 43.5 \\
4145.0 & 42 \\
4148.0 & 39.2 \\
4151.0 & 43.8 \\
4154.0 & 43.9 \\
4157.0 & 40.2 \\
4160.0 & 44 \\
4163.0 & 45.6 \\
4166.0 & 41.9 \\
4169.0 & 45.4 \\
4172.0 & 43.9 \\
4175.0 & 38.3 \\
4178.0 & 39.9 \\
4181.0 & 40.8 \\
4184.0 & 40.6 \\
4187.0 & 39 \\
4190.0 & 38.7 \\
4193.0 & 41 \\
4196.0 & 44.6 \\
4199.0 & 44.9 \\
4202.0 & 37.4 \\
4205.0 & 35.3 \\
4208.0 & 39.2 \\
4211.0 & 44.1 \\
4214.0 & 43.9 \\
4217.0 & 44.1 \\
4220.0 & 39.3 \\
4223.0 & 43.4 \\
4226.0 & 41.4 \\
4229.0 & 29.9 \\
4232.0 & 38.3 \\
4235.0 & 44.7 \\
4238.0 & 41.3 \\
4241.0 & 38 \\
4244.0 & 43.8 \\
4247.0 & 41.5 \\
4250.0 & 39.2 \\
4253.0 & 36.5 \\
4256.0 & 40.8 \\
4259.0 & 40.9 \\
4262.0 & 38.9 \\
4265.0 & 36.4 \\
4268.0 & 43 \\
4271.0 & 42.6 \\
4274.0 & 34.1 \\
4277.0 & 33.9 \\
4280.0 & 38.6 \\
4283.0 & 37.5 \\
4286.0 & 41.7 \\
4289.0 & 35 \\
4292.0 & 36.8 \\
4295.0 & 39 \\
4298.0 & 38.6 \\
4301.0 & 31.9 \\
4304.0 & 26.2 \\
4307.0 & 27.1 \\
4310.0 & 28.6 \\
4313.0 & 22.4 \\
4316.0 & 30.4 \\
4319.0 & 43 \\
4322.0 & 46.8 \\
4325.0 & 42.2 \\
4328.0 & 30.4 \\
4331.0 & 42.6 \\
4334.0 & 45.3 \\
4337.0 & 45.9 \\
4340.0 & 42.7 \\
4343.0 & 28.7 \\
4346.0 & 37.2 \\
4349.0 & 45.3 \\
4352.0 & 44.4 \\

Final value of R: -2.04 angstrom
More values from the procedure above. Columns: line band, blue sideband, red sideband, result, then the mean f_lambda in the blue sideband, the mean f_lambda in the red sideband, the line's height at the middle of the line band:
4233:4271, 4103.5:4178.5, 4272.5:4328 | -3.70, 41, 35.1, 36.9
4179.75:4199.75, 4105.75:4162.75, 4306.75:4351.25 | -0.63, 40.9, 37.6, 40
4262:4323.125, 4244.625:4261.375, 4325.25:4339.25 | 7.36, 39.9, 41.2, 40.6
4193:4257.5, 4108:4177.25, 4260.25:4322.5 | -3.89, 41.5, 35.7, 38.3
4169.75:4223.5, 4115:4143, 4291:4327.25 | -4.42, 40.1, 34.3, 37.9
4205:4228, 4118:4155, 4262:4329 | -1.96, 40.6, 35.8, 38.2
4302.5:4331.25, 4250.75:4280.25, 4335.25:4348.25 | 3.96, 38.6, 39.1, 39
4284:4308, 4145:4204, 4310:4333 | 1.70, 41.7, 36.5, 37.4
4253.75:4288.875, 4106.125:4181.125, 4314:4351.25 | 1.39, 41.3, 39.9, 40.3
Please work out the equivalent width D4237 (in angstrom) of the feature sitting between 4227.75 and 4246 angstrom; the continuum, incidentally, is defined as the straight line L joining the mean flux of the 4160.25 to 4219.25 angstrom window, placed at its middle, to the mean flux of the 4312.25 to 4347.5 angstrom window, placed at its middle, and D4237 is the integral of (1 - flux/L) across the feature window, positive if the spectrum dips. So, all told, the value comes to 0.4 angstrom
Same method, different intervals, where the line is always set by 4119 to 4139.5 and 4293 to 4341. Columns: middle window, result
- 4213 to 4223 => -1.2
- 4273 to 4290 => 0.0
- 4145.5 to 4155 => -0.7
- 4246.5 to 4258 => -0.6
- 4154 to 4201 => -4.0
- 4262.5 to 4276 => -0.6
